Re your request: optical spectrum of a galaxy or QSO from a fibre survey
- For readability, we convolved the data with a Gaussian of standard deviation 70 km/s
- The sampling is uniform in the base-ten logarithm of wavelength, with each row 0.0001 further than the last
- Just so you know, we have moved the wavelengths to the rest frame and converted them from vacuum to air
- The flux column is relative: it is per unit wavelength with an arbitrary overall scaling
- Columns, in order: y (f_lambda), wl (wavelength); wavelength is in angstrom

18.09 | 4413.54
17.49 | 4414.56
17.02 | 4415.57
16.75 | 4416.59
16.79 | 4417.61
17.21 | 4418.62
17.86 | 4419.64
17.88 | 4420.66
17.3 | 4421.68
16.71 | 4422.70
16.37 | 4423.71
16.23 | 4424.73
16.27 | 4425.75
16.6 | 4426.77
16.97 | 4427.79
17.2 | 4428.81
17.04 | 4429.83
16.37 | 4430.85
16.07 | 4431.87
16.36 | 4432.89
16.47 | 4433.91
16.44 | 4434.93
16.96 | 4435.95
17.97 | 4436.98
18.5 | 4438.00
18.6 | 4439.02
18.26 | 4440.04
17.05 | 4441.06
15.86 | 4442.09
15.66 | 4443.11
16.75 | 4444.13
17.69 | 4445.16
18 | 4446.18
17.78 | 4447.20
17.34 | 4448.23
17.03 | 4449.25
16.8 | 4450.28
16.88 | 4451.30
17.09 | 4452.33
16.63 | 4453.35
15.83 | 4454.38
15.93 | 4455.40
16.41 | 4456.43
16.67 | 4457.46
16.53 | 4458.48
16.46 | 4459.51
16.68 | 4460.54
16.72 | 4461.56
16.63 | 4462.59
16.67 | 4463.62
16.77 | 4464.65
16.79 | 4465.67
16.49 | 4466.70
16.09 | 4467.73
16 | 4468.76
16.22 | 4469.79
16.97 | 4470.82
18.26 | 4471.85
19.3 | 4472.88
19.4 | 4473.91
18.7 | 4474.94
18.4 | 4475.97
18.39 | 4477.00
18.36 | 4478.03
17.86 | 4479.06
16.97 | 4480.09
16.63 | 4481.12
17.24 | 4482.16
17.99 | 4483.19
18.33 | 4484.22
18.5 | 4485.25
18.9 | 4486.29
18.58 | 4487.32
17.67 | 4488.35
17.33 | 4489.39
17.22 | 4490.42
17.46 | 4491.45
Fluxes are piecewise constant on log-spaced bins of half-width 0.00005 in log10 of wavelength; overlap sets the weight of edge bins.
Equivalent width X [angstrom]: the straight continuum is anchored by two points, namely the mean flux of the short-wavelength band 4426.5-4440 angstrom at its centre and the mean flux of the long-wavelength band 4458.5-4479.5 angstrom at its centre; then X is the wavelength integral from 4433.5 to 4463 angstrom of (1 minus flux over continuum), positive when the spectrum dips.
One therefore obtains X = 0.41 angstrom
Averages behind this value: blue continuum 17.1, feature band 17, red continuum 17.3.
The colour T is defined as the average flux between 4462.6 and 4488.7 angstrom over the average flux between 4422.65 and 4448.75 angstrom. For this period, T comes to 1.0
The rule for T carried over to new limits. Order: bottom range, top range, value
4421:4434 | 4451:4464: 0.99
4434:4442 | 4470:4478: 1.05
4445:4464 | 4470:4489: 1.08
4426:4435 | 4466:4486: 1.06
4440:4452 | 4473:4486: 1.06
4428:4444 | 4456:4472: 0.98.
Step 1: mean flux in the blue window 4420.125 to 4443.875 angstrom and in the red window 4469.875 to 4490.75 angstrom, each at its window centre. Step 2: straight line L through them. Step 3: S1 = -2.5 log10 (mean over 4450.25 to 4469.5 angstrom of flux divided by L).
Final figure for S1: 0.07 mag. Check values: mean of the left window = 16.9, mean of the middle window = 16.5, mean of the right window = 18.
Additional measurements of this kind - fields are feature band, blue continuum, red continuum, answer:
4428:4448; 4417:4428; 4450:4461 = -0.024 mag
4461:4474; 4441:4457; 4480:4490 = 0.019 mag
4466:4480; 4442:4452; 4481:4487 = 0.003 mag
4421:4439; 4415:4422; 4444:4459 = 0.017 mag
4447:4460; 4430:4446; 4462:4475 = 0.027 mag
